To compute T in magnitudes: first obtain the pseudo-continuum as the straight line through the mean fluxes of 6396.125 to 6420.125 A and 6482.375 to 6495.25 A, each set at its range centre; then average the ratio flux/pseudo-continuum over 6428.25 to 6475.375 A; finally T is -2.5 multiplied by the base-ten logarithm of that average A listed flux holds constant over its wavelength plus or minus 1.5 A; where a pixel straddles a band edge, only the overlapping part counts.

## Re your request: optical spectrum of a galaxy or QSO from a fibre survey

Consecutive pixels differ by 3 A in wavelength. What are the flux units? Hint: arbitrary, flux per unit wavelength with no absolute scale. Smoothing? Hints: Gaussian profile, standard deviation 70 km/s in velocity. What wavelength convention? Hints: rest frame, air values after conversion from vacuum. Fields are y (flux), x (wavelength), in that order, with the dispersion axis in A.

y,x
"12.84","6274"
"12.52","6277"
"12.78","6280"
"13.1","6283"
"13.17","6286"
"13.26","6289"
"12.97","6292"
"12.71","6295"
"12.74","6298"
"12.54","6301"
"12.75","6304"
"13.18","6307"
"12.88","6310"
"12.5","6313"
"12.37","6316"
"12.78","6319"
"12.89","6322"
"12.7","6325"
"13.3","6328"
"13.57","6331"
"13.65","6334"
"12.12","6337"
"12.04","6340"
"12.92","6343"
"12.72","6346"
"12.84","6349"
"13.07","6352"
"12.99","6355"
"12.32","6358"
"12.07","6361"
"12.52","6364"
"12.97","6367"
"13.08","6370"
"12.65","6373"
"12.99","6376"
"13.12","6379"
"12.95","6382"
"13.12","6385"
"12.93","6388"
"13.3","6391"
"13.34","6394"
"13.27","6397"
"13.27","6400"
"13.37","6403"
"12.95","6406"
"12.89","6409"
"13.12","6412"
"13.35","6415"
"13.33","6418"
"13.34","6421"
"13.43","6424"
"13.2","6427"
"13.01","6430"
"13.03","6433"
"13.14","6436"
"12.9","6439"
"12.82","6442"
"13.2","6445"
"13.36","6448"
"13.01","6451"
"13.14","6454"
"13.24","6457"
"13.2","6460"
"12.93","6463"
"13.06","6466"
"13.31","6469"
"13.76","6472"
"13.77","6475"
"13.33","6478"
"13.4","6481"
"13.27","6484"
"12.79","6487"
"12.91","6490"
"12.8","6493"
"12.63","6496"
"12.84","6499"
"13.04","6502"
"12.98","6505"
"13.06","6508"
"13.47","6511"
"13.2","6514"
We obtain -0.010 mag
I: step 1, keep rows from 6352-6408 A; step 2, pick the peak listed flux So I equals 13.37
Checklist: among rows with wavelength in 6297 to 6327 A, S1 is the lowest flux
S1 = 12.37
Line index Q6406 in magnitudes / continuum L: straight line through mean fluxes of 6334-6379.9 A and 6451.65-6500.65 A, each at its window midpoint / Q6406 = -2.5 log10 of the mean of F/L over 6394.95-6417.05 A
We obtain -0.02 mag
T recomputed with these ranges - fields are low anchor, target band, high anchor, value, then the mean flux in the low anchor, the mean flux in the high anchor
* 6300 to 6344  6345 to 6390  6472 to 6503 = 0.006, 12.8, 13.1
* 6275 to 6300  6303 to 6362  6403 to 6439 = 0.017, 12.9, 13.2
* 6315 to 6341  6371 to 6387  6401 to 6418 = 0.006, 12.8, 13.2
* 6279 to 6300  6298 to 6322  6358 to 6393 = 0.018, 13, 12.9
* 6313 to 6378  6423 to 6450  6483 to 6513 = -0.018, 12.8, 13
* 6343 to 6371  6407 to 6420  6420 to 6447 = -0.013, 12.7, 13.1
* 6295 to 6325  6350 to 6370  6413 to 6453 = 0.018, 12.7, 13.2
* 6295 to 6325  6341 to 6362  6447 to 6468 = 0.012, 12.7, 13.1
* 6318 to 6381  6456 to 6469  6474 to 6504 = -0.009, 12.8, 13.1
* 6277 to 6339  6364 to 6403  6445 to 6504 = -0.006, 12.9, 13.1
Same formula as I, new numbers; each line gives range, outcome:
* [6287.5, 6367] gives 13.65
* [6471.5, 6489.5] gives 13.77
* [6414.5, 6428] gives 13.43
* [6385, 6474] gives 13.76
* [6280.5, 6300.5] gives 13.26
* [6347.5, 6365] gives 13.07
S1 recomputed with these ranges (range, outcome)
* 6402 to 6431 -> 12.89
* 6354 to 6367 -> 12.07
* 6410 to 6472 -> 12.82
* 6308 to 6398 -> 12.04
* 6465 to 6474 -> 13.06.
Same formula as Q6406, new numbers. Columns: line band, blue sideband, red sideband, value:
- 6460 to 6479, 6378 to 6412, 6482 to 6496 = -0.03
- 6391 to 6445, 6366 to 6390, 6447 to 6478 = 0.00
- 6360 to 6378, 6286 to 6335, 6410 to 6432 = 0.03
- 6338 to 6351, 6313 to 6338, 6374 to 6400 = 0.03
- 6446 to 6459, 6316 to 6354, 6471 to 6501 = -0.01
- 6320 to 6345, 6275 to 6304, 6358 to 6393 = 0.00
